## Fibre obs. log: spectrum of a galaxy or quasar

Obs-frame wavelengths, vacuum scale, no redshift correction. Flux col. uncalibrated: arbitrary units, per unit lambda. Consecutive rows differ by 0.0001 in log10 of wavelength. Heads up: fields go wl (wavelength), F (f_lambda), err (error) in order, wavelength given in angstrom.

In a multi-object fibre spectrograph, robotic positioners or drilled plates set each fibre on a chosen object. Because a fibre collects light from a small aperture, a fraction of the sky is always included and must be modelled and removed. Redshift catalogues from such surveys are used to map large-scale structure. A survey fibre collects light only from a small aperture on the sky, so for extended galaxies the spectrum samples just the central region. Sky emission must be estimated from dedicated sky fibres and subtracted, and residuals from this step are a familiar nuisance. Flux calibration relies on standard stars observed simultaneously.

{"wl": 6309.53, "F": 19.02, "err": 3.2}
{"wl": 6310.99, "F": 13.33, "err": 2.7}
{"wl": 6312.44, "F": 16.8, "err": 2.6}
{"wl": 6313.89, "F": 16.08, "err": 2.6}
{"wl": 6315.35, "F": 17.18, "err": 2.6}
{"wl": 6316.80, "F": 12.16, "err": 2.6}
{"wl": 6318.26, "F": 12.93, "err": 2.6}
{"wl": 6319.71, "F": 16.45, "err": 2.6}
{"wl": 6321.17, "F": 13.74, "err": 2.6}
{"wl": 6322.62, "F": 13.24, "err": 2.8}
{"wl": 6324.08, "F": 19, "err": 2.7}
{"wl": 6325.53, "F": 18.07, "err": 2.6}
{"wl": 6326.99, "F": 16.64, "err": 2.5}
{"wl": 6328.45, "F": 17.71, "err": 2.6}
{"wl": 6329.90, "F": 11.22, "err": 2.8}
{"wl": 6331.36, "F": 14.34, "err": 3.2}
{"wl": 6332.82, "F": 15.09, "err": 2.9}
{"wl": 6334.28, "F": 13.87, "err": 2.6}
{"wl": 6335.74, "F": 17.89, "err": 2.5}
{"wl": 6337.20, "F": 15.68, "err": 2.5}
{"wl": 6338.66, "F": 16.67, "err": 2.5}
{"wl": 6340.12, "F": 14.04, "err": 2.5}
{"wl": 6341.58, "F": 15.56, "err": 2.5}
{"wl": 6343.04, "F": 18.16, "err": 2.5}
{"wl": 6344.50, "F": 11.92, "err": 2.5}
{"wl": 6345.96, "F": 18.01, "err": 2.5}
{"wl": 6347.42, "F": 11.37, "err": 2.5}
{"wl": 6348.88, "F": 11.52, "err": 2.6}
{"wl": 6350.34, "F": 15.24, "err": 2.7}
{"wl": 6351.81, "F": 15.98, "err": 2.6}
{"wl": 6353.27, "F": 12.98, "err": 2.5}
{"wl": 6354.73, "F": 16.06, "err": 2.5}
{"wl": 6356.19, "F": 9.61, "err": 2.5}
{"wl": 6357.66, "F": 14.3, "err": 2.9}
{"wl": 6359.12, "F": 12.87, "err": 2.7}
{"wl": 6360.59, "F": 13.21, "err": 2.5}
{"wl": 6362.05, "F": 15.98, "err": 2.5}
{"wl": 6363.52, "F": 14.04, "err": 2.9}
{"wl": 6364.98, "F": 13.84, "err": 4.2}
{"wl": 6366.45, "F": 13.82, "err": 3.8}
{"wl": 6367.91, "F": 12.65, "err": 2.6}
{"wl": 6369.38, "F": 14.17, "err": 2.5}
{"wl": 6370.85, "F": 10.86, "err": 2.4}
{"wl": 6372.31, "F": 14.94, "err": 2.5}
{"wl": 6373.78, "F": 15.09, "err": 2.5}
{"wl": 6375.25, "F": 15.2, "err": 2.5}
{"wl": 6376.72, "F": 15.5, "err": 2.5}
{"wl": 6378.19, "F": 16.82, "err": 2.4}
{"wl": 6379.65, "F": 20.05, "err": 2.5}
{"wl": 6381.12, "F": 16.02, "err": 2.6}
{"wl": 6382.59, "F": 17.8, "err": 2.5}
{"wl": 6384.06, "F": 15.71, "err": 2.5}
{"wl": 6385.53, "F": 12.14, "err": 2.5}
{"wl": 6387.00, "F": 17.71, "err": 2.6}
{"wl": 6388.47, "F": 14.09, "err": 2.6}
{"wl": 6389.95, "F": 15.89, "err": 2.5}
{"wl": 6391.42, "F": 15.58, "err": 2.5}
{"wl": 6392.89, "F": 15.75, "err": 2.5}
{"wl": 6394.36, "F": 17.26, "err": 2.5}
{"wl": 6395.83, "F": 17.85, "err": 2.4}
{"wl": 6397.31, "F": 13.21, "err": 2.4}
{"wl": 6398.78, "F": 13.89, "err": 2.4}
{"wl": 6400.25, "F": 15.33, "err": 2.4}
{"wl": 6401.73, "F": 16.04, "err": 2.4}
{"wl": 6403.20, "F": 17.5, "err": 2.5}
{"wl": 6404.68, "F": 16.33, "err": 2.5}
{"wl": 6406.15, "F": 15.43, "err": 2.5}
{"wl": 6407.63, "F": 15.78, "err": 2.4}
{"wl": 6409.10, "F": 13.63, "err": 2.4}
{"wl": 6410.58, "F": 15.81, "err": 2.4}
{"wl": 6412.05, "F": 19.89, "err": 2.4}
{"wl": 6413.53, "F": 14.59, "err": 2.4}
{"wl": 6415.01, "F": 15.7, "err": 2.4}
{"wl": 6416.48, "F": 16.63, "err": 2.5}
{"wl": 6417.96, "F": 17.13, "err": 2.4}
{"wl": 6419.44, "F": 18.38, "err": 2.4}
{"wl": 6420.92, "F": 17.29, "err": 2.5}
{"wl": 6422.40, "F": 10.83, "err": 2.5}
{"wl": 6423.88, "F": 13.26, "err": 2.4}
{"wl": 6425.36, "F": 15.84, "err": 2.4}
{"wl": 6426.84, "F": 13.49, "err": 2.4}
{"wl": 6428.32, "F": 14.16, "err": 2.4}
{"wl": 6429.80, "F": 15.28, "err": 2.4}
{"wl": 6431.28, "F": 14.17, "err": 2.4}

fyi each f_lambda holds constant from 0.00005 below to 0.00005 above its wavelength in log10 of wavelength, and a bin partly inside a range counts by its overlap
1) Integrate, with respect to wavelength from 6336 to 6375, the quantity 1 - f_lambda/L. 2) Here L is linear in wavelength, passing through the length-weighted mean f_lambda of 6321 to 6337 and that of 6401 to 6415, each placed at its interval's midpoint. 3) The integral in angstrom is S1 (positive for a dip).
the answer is 3.78 angstrom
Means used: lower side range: 15.6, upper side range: 16.1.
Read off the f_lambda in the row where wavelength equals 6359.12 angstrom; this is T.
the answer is 12.87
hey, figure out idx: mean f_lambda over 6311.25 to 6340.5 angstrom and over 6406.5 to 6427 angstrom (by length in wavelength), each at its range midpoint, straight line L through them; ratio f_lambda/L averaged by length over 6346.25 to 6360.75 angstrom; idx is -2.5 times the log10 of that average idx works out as 0.15 mag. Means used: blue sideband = 15.4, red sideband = 15.6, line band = 13.5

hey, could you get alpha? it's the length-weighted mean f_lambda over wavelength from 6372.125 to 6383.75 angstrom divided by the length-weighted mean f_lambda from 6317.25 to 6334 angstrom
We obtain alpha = 1.1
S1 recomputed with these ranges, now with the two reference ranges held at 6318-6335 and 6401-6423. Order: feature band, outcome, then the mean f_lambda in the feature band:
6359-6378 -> 1.9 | 14.1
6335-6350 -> 0.3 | 15.1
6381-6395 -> 0.1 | 15.8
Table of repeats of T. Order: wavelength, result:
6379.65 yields 20.05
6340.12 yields 14.04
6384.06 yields 15.71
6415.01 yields 15.7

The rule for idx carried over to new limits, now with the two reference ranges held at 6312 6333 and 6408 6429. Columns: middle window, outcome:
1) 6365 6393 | 0.02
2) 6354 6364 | 0.13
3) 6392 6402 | -0.01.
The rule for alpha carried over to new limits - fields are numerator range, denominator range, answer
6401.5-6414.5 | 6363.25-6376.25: 1.16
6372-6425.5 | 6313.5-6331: 1.03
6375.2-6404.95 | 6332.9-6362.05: 1.10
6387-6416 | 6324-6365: 1.07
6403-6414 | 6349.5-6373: 1.17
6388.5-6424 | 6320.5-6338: 1.02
